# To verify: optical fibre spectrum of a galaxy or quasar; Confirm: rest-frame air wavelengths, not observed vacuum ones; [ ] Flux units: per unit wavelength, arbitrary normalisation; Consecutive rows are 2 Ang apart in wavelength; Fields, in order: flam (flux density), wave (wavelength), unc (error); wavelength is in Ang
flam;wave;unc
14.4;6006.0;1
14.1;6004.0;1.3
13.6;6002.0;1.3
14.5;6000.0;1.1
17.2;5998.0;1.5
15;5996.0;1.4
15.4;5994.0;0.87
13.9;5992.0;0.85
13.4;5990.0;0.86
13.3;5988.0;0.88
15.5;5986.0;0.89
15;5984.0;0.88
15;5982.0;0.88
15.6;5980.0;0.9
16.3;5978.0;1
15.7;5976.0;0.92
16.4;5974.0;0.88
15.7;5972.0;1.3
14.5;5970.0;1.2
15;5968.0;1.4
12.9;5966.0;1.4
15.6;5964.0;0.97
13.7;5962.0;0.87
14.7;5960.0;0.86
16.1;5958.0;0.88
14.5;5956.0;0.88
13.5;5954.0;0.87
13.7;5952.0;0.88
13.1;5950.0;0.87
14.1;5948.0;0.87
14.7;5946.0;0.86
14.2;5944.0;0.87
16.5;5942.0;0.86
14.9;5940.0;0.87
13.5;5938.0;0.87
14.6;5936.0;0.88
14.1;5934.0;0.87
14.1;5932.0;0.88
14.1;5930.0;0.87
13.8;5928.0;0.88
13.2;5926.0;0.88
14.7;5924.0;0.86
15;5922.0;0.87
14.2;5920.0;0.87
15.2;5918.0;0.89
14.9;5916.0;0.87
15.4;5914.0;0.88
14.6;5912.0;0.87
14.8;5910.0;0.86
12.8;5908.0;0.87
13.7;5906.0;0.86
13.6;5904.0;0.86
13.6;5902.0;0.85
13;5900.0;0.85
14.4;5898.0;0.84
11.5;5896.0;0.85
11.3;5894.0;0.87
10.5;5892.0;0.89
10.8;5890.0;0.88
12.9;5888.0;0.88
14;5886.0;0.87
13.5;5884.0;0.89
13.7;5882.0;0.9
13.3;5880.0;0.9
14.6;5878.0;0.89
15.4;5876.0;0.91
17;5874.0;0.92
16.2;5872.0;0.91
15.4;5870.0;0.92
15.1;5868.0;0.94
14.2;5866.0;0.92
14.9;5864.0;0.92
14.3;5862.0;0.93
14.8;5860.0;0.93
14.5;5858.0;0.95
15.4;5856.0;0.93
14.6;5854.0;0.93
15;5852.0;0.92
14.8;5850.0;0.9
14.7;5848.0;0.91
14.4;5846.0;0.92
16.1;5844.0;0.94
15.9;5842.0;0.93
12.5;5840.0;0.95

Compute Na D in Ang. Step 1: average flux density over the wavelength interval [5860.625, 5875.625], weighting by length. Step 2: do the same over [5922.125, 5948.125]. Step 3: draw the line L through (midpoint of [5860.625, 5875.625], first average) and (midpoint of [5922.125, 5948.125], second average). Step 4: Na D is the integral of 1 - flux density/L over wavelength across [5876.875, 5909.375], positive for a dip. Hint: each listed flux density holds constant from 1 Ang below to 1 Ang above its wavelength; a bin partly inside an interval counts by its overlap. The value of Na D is 4.3 Ang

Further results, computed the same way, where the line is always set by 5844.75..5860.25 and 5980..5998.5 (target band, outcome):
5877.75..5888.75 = 0.9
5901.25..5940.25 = 1.5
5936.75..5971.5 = 0.9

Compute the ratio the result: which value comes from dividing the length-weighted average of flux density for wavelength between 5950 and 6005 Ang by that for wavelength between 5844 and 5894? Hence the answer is 1.0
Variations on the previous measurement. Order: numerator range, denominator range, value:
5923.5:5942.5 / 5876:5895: 1.11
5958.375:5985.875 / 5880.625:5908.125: 1.18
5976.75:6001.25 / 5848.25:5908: 1.07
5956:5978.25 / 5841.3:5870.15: 1.01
